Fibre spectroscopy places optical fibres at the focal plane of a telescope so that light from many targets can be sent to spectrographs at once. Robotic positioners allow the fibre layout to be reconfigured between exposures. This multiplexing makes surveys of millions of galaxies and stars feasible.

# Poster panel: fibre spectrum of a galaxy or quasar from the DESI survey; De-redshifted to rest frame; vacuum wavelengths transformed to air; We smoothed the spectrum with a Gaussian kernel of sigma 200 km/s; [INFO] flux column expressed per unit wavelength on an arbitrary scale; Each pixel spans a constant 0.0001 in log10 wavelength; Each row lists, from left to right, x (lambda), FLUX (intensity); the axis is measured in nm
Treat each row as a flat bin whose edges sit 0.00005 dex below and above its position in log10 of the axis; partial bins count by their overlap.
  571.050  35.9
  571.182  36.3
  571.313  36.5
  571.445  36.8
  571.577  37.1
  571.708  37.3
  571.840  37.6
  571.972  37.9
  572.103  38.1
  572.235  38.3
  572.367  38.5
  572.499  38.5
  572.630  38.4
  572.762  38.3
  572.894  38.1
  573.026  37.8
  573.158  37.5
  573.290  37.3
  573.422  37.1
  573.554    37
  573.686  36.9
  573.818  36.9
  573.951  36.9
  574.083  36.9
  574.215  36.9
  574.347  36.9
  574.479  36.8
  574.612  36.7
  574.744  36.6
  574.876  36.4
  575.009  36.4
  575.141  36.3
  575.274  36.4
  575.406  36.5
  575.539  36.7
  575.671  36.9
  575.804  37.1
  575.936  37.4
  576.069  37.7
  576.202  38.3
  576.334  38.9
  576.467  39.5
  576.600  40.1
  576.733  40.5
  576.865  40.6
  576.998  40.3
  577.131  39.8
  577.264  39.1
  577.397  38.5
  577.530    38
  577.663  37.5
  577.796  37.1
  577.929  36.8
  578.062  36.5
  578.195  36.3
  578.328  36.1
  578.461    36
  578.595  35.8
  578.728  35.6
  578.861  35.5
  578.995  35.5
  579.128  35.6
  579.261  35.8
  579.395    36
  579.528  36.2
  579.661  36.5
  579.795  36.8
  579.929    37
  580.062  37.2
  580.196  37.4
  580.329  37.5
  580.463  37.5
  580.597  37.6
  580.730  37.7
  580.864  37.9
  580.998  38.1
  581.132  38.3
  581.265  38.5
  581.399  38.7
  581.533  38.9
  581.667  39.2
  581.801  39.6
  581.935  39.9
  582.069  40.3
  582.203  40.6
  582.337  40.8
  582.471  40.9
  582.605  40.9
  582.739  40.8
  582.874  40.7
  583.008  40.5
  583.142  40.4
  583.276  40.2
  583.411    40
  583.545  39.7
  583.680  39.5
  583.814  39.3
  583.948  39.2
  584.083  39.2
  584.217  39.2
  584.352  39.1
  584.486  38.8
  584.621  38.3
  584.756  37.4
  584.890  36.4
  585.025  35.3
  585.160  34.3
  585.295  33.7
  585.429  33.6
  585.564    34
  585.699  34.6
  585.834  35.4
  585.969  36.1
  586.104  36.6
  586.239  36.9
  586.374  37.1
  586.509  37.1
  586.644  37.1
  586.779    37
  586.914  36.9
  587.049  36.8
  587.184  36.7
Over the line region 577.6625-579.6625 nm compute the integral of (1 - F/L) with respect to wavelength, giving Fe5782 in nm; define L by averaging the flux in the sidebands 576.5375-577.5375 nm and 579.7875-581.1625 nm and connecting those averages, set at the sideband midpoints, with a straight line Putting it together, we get 0.13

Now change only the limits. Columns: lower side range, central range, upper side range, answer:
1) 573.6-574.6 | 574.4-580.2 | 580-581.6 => 0.02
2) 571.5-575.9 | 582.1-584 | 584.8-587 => -0.22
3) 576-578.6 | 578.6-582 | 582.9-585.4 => 0.08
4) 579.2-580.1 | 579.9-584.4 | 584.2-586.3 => -0.36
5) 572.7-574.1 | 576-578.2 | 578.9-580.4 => -0.11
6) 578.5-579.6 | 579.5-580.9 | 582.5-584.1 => -0.01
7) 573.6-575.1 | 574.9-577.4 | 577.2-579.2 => -0.10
